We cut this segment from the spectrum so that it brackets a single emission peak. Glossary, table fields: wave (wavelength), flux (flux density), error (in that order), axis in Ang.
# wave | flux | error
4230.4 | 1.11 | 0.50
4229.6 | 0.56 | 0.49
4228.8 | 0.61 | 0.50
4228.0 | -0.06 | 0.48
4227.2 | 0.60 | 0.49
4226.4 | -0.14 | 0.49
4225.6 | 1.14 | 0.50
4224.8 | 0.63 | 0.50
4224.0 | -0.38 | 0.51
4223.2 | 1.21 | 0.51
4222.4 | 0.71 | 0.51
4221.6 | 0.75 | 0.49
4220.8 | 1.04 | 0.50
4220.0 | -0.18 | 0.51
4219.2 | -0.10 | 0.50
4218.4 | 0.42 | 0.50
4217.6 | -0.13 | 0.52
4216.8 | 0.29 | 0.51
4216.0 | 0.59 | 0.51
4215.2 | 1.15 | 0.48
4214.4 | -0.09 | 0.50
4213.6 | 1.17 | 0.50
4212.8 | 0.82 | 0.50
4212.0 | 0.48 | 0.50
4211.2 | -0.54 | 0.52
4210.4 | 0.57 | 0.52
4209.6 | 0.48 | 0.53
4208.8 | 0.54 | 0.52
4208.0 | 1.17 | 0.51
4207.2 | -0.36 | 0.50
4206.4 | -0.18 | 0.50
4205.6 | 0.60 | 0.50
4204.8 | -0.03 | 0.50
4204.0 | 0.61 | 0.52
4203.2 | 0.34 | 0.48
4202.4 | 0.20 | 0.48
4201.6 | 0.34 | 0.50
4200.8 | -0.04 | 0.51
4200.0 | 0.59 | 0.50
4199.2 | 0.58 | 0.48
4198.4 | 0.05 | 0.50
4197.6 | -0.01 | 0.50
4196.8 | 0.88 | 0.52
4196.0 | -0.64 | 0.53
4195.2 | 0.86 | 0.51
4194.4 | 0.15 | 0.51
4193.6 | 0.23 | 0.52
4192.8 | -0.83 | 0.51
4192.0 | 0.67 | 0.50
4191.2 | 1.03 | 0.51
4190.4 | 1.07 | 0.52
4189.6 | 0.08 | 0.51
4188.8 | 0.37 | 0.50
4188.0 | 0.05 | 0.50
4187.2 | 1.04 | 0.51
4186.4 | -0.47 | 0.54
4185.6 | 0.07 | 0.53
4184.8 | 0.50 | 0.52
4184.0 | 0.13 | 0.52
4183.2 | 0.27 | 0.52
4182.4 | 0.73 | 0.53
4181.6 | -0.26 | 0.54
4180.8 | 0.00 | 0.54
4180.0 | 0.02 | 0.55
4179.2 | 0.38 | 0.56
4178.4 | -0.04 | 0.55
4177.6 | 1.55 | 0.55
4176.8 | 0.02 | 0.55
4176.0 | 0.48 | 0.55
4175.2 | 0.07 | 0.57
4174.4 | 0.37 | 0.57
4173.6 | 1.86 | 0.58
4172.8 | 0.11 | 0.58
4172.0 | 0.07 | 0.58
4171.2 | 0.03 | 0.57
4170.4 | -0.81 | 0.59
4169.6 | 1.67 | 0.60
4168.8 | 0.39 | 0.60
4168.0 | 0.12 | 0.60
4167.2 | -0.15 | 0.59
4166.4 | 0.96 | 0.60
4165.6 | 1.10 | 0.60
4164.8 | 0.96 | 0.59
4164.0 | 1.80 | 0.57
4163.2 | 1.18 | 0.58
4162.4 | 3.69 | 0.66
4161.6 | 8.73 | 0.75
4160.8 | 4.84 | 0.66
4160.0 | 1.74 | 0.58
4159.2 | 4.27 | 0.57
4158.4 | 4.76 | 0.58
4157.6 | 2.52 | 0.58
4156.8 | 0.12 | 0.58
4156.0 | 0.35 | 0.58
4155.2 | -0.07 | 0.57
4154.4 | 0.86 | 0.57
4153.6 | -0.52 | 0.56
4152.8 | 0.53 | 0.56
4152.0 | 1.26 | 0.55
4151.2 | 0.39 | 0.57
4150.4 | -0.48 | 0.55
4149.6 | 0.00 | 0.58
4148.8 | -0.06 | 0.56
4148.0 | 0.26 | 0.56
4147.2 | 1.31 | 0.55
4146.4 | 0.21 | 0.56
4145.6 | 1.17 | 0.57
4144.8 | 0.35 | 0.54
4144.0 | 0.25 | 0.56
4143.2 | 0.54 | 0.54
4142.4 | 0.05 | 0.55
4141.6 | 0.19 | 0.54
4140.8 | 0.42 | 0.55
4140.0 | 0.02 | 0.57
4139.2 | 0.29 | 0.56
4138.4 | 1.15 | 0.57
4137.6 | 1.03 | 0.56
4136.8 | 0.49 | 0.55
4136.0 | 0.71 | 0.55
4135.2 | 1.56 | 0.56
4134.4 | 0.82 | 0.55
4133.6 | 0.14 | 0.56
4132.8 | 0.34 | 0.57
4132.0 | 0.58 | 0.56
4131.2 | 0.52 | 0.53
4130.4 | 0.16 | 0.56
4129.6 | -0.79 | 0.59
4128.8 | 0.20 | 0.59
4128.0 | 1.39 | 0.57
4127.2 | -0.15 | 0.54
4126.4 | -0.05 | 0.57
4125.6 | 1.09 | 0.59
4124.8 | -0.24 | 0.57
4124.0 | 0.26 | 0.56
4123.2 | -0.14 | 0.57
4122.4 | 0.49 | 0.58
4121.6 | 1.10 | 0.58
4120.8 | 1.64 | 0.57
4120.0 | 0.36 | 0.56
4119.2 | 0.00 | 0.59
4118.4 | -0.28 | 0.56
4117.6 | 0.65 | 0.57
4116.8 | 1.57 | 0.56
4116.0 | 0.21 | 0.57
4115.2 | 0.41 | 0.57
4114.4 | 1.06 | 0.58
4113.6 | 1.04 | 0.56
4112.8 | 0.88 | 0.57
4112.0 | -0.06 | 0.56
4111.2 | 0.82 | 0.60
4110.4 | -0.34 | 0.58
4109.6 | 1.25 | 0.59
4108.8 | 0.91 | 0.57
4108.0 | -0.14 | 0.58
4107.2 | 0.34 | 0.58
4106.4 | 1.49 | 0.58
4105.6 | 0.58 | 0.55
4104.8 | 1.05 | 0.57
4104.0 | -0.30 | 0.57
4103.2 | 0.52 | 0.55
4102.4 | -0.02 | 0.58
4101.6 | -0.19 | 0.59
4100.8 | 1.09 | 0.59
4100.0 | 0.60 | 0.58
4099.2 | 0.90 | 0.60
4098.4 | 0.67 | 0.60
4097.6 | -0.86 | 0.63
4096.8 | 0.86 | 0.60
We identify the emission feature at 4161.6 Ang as [O II]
